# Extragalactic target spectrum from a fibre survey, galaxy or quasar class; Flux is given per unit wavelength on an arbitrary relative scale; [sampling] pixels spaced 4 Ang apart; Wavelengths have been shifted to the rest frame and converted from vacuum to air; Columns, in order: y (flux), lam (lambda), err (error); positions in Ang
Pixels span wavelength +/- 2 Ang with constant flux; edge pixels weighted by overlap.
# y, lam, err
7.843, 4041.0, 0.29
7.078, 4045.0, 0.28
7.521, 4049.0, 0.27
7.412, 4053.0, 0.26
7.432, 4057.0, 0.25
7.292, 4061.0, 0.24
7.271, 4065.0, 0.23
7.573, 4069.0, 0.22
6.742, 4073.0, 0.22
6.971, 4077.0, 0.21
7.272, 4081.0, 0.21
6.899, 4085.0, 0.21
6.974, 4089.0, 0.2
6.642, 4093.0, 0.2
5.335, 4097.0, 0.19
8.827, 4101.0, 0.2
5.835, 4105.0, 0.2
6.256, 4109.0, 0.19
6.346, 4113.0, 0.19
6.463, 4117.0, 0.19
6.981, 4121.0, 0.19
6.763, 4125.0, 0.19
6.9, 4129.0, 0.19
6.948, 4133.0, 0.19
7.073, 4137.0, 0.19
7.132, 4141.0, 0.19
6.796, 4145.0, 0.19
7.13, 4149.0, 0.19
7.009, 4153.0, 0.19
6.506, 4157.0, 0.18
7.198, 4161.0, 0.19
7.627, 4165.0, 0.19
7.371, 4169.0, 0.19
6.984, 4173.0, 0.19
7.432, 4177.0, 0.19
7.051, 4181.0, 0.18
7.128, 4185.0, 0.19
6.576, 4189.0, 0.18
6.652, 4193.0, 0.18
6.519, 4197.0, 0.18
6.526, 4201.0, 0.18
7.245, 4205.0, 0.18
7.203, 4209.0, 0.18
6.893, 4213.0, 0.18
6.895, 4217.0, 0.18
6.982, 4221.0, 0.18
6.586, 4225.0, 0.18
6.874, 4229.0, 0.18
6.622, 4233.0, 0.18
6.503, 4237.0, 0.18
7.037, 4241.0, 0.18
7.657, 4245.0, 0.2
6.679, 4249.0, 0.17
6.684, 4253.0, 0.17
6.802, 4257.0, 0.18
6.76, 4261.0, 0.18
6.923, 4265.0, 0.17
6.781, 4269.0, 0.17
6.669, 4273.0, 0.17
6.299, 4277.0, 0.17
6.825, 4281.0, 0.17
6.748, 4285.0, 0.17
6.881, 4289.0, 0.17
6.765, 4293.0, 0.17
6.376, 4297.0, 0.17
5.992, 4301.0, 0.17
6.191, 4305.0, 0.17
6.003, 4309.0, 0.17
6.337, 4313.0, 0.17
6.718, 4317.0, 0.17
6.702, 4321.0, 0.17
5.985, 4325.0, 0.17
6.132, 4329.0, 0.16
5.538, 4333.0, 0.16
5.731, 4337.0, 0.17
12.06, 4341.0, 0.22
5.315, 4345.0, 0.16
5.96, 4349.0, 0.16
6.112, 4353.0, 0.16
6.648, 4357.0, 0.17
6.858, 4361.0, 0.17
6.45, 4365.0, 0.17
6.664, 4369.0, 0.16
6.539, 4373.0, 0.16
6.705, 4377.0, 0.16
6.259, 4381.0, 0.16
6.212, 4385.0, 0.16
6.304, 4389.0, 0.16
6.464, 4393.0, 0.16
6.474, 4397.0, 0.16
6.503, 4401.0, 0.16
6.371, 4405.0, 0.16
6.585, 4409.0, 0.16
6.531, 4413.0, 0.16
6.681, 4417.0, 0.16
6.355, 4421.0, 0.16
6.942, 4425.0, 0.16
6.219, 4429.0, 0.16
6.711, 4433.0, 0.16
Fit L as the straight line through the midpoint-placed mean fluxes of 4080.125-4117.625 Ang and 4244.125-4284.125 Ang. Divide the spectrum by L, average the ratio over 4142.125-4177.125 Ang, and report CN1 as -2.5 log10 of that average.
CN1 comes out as -0.061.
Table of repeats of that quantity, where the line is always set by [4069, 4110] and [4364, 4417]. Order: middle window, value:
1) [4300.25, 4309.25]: 0.08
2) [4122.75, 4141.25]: -0.03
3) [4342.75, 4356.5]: 0.09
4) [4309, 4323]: 0.01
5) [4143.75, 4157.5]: -0.02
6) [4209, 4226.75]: -0.03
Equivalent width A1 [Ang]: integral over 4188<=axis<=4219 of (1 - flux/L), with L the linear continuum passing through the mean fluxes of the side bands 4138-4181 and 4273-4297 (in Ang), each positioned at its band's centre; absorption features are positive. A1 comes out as 0.6 Ang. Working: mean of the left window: 7.11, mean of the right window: 6.67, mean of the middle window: 6.82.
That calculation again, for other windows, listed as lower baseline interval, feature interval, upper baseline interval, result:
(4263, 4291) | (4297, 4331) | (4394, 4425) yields 2.1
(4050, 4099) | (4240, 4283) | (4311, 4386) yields -0.7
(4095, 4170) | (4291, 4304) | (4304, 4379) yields 0.5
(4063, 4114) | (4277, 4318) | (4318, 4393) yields 1.0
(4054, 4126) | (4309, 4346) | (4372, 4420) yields -0.9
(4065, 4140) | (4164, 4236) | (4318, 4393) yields -2.2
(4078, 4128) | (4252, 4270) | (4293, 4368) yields -0.6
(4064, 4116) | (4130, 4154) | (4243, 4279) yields -0.7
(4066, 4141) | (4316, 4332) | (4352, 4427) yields 0.7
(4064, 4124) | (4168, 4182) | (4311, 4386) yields -1.0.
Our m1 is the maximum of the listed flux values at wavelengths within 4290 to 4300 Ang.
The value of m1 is 6.765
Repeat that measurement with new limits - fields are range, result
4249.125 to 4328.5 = 6.923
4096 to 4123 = 8.827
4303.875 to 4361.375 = 12.06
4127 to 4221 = 7.627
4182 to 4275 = 7.657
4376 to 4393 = 6.705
